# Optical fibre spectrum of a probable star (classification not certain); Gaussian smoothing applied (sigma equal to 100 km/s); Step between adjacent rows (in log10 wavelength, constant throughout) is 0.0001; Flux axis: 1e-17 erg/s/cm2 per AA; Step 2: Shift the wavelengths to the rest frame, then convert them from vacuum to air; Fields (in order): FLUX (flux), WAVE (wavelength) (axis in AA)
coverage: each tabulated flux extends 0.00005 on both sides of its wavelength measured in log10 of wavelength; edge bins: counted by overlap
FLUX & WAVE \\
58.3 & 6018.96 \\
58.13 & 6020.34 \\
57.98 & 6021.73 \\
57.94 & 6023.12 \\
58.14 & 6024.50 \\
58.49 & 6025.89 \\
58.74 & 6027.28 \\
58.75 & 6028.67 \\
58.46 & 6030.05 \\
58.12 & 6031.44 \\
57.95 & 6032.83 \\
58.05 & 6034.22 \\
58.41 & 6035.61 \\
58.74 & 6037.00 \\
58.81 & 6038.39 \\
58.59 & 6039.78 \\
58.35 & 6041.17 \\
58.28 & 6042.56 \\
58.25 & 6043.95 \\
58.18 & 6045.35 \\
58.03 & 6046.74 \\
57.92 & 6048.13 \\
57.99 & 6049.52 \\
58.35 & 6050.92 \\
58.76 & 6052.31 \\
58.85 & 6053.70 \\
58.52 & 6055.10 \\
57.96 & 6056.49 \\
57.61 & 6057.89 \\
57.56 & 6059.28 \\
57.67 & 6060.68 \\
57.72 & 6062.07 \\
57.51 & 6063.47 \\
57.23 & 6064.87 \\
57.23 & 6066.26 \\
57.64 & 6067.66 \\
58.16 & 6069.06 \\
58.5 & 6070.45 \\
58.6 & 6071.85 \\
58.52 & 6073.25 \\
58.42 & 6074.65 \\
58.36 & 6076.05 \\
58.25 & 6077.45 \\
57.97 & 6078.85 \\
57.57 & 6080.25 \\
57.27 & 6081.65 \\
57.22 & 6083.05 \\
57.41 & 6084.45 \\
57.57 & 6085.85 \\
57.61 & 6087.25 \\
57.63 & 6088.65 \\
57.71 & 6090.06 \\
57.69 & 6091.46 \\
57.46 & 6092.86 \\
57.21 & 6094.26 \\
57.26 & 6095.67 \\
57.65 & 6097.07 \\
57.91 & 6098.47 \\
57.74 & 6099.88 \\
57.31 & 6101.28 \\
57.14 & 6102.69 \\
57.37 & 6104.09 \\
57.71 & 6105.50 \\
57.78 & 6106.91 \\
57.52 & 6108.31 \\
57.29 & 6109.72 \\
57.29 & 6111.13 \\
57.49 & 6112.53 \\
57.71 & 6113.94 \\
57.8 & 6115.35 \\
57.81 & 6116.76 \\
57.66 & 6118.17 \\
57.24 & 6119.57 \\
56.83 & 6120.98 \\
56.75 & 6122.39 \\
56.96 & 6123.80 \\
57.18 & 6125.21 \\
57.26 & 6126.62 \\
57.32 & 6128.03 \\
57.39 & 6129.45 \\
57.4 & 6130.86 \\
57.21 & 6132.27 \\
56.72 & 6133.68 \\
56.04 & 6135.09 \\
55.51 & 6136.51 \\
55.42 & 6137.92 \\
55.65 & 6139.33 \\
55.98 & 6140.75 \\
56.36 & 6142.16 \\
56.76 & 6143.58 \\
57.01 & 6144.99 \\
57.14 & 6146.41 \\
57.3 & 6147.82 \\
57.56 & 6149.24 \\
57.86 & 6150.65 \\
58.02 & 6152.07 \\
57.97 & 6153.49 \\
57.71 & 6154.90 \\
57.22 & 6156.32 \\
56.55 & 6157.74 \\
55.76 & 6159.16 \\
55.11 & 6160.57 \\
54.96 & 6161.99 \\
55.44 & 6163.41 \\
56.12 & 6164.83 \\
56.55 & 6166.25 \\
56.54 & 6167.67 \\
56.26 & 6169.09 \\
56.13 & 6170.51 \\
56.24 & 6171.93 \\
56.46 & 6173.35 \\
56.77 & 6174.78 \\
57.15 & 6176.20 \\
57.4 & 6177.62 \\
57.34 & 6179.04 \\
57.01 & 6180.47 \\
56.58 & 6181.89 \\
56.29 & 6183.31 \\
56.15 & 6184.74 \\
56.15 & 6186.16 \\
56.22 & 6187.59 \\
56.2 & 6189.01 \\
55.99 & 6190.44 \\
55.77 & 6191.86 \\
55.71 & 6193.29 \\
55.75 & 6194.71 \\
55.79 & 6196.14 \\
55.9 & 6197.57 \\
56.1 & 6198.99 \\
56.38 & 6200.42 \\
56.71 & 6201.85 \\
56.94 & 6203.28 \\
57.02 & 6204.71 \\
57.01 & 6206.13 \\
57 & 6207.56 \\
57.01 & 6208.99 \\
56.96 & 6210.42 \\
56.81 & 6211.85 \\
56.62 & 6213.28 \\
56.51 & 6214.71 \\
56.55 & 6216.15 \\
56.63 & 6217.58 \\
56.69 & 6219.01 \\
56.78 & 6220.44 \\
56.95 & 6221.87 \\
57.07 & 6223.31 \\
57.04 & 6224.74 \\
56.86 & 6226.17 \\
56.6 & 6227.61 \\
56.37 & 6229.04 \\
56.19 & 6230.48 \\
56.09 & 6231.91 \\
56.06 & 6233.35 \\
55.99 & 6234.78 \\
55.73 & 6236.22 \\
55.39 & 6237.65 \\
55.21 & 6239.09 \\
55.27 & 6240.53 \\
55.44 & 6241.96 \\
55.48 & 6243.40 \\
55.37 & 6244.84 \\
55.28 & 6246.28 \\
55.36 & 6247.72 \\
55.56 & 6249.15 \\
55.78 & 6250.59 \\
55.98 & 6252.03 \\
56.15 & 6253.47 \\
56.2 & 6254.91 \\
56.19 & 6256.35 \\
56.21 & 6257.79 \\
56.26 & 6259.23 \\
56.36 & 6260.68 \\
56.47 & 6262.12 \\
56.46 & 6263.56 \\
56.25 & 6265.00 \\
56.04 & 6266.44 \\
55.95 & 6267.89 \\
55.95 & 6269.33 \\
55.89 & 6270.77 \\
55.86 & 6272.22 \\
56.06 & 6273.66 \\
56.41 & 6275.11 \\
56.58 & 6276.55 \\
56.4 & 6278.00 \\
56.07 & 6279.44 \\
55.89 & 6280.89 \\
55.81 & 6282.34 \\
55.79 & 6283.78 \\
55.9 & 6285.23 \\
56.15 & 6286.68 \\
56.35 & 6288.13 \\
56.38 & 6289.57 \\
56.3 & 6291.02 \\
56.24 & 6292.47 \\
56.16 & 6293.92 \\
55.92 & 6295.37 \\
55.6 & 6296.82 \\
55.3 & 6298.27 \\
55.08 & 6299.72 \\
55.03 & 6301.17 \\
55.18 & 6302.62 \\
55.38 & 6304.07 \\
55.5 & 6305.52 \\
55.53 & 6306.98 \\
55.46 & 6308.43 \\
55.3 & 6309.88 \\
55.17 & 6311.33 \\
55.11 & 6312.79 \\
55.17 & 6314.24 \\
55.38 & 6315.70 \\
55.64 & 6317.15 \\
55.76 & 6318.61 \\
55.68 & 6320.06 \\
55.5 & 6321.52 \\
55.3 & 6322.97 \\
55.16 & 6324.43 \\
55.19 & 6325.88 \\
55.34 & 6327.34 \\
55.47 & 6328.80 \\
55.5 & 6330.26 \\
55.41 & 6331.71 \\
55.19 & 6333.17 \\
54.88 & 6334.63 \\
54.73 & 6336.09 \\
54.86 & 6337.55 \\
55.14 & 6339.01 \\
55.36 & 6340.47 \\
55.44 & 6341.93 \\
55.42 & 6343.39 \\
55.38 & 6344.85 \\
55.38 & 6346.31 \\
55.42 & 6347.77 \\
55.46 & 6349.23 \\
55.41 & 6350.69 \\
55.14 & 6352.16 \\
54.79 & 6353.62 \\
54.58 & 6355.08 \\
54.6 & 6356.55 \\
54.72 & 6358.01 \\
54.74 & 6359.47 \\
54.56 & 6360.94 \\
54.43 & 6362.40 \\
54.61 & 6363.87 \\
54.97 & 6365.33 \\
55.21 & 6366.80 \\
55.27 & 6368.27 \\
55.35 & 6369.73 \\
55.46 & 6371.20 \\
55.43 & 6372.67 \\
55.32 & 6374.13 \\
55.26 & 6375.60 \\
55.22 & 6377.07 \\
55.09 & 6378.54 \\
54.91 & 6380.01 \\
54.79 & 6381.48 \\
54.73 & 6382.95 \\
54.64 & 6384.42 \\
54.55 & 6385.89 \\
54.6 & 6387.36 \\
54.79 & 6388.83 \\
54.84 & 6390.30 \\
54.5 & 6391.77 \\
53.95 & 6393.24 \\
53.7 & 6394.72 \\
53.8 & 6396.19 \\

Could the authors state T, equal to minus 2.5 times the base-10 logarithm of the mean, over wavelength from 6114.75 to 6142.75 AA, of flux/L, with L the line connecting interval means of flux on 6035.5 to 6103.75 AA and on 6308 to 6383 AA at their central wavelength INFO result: 0.010 mag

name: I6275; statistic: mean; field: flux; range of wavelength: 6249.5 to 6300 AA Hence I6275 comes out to 56.1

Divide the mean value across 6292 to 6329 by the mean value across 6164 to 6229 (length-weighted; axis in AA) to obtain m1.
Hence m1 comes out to 0.98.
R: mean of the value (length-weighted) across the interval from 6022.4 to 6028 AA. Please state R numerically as 58.3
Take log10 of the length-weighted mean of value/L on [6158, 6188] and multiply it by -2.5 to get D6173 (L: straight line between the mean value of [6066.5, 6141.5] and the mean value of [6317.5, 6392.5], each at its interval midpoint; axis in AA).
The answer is 0.01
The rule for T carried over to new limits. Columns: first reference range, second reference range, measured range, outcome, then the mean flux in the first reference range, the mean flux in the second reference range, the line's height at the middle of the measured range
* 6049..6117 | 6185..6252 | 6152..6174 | 0.01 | 57.8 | 56.2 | 56.9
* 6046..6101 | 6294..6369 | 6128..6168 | 0.01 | 57.9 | 55.2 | 57.1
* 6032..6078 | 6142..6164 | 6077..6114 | 0.00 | 58.1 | 56.8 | 57.6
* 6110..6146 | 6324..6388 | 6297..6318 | 0.00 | 56.9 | 55.1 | 55.5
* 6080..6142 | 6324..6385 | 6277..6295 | -0.01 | 57.2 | 55.1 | 55.7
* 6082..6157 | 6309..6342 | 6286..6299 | -0.01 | 57.2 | 55.3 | 55.6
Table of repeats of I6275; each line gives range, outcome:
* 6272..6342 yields 55.6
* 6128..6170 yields 56.6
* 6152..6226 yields 56.5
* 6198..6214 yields 56.8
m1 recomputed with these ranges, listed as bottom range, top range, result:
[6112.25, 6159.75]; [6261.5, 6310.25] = 0.98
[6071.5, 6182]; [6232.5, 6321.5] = 0.98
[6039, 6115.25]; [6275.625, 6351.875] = 0.96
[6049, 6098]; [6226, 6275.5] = 0.97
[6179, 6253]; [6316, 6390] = 0.98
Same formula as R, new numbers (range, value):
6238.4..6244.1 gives 55.4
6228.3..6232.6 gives 56.3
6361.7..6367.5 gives 54.8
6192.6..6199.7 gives 55.9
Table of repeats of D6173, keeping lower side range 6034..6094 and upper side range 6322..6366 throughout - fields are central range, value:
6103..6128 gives 0.00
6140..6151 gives 0.00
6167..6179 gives 0.00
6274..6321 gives 0.00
